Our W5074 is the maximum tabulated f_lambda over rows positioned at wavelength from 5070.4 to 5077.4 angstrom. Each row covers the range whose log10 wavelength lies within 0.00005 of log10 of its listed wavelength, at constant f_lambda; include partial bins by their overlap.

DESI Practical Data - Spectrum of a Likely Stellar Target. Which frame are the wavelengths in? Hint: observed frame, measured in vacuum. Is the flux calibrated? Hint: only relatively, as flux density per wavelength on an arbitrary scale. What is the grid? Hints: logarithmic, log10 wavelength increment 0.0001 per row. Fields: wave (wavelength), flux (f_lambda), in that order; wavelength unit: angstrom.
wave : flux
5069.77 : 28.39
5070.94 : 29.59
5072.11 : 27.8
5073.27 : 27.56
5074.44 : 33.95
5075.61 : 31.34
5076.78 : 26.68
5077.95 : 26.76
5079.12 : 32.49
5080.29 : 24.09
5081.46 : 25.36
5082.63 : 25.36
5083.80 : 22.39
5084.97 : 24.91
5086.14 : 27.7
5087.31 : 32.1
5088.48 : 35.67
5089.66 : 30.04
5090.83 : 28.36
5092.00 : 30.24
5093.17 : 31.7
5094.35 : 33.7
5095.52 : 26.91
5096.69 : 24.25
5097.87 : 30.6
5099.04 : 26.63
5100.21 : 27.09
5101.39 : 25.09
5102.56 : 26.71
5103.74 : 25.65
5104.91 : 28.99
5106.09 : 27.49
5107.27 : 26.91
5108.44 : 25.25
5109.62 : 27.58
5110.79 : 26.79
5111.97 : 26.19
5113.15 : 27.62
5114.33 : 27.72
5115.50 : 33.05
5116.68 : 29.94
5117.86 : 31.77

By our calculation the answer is 33.95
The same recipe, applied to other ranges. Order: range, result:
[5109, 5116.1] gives 33.05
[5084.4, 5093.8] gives 35.67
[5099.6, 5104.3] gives 27.09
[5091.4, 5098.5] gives 33.7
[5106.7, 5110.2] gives 27.58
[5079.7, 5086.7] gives 27.7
